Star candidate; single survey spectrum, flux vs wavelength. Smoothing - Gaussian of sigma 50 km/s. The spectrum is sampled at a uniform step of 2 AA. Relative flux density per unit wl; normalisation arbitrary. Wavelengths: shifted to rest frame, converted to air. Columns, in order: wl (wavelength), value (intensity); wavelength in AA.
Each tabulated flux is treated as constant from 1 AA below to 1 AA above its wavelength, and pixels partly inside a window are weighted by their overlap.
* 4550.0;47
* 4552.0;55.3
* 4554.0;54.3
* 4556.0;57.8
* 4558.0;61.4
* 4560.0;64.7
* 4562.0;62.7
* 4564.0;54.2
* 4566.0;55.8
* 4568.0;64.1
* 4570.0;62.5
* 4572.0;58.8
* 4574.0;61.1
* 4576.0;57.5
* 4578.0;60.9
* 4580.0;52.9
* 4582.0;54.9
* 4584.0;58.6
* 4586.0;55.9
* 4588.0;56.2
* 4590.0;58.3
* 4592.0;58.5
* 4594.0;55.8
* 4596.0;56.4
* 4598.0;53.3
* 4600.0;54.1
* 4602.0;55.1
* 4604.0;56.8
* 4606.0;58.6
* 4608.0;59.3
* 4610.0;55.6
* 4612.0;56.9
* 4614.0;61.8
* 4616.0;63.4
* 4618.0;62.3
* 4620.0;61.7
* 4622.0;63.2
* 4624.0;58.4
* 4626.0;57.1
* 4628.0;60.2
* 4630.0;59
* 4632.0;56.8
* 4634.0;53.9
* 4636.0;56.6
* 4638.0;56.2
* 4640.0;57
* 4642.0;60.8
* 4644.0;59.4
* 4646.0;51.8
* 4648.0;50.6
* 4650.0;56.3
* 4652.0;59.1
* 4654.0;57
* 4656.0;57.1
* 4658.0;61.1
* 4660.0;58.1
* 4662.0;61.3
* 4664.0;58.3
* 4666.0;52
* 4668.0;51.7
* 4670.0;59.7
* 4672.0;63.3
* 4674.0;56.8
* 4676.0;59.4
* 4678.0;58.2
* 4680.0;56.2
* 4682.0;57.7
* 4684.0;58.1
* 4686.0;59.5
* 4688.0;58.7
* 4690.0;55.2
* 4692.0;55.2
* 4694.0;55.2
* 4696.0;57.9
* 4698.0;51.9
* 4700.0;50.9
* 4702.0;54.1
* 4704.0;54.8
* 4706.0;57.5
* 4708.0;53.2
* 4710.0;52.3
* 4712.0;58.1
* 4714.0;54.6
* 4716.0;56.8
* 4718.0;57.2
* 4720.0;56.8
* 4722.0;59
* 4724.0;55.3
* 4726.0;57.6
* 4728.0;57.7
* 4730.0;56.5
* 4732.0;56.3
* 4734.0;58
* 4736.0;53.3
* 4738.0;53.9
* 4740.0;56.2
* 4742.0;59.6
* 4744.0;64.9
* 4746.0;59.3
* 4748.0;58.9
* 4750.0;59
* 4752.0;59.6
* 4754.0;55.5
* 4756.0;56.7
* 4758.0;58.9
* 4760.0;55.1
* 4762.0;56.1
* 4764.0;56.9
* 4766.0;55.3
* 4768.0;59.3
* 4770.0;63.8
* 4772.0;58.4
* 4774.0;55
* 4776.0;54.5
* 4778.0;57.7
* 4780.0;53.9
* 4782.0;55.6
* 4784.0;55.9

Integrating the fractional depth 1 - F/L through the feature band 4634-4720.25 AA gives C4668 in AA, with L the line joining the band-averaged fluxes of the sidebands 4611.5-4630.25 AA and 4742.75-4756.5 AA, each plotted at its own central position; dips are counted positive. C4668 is 4.9 AA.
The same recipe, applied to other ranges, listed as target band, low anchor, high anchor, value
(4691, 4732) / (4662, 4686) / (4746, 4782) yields 1.3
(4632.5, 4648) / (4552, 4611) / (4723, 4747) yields 0.4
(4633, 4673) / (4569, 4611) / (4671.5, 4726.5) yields -0.2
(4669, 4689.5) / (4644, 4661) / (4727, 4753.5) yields -0.6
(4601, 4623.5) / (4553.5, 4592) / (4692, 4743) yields -0.6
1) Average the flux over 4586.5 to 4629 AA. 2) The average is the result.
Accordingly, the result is 58.2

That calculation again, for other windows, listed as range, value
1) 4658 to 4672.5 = 57.8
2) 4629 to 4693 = 57.3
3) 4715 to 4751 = 57.6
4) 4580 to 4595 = 56.6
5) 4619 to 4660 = 57.7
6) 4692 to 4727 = 55.5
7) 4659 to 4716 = 56.4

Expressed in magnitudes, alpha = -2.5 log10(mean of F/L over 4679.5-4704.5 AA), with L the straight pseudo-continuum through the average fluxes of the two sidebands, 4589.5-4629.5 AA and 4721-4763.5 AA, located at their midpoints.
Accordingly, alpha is 0.038 mag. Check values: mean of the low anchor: 58.3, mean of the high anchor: 57.5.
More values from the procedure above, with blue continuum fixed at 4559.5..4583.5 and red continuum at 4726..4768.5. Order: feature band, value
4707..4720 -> 0.044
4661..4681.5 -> 0.009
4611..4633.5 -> -0.025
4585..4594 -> 0.034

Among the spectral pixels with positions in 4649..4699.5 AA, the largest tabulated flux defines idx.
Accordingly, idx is 63.3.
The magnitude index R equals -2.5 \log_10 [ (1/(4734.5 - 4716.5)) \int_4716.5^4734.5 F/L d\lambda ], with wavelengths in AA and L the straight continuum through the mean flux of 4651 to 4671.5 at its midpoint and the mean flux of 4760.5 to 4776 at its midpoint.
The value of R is 0.01 mag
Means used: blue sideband 57.7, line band 57.1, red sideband 57.5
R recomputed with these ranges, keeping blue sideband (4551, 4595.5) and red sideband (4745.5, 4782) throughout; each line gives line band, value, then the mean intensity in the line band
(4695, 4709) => 0.065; 54.3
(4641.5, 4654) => 0.032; 56.2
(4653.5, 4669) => 0.015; 57.1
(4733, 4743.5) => 0.017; 56.6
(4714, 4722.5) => 0.010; 57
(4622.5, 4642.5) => 0.006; 57.7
